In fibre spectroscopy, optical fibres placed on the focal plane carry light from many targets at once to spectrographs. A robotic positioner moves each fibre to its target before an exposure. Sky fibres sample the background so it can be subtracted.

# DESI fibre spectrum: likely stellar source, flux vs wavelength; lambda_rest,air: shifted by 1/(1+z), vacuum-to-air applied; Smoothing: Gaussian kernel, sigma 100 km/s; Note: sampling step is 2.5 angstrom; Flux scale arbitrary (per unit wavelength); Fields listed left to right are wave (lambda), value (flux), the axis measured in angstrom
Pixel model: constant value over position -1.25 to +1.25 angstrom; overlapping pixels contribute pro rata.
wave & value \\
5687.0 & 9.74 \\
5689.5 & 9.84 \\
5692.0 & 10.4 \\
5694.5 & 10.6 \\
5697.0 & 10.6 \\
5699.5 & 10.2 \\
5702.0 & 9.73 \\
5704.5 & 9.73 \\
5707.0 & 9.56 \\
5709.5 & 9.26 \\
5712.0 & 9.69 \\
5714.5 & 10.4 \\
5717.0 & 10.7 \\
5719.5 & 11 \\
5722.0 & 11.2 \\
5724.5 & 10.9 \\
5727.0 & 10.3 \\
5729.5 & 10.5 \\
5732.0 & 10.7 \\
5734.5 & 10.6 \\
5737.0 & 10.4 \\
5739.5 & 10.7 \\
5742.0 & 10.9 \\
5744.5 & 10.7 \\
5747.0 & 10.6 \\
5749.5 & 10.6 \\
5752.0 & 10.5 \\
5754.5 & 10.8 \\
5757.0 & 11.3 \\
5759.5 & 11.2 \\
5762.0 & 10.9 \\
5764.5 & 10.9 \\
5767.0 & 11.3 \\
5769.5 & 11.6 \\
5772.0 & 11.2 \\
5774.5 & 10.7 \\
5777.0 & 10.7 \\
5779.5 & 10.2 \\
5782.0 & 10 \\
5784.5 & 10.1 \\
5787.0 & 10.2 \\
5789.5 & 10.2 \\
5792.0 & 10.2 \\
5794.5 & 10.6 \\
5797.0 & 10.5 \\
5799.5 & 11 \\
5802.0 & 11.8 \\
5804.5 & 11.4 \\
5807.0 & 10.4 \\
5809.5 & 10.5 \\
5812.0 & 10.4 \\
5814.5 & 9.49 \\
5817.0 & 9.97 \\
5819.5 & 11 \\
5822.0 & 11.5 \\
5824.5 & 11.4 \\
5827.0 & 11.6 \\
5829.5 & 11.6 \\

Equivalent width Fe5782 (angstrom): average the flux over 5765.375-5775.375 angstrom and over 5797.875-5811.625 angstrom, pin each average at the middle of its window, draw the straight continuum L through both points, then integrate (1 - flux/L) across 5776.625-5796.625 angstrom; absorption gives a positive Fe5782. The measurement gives 1.5 angstrom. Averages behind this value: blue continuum 11.2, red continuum 11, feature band 10.3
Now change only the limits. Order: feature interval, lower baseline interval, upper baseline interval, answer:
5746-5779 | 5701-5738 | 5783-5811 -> -1.4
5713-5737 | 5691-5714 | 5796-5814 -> -1.2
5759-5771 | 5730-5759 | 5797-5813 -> -0.4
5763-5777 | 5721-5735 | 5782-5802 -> -0.7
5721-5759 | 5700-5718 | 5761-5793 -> -1.9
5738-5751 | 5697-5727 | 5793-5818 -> -0.4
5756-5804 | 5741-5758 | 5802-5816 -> -0.5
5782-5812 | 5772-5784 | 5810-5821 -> -0.7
